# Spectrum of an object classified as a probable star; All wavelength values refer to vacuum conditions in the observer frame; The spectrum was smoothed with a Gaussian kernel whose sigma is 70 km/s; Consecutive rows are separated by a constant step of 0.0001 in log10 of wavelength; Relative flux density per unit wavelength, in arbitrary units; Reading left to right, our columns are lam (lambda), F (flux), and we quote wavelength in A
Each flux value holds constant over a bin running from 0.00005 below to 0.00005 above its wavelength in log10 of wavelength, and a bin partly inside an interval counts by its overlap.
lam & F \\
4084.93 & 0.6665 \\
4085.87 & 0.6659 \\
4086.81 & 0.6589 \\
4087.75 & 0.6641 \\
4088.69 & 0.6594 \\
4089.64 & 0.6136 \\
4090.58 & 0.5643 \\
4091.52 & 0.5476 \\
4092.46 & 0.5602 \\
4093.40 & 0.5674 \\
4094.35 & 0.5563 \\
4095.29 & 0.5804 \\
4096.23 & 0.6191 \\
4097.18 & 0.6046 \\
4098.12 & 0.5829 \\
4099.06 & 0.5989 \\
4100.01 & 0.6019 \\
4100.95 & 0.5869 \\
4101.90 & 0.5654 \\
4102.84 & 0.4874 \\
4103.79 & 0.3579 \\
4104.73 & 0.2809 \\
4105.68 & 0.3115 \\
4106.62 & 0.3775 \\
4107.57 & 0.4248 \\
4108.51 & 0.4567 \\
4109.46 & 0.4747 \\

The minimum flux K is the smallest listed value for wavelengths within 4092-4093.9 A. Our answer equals 0.5602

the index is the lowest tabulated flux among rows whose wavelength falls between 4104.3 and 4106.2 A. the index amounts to 0.2809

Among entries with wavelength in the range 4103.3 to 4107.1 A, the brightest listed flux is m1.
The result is 0.3775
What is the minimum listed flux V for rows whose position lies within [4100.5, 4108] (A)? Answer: 0.2809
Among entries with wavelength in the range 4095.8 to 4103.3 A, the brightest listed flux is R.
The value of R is 0.6191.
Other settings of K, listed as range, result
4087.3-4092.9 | 0.5476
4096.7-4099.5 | 0.5829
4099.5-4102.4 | 0.5654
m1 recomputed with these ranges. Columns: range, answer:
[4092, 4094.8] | 0.5674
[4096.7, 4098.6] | 0.6046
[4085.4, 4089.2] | 0.6659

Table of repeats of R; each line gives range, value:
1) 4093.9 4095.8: 0.5804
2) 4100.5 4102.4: 0.5869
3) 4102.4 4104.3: 0.4874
